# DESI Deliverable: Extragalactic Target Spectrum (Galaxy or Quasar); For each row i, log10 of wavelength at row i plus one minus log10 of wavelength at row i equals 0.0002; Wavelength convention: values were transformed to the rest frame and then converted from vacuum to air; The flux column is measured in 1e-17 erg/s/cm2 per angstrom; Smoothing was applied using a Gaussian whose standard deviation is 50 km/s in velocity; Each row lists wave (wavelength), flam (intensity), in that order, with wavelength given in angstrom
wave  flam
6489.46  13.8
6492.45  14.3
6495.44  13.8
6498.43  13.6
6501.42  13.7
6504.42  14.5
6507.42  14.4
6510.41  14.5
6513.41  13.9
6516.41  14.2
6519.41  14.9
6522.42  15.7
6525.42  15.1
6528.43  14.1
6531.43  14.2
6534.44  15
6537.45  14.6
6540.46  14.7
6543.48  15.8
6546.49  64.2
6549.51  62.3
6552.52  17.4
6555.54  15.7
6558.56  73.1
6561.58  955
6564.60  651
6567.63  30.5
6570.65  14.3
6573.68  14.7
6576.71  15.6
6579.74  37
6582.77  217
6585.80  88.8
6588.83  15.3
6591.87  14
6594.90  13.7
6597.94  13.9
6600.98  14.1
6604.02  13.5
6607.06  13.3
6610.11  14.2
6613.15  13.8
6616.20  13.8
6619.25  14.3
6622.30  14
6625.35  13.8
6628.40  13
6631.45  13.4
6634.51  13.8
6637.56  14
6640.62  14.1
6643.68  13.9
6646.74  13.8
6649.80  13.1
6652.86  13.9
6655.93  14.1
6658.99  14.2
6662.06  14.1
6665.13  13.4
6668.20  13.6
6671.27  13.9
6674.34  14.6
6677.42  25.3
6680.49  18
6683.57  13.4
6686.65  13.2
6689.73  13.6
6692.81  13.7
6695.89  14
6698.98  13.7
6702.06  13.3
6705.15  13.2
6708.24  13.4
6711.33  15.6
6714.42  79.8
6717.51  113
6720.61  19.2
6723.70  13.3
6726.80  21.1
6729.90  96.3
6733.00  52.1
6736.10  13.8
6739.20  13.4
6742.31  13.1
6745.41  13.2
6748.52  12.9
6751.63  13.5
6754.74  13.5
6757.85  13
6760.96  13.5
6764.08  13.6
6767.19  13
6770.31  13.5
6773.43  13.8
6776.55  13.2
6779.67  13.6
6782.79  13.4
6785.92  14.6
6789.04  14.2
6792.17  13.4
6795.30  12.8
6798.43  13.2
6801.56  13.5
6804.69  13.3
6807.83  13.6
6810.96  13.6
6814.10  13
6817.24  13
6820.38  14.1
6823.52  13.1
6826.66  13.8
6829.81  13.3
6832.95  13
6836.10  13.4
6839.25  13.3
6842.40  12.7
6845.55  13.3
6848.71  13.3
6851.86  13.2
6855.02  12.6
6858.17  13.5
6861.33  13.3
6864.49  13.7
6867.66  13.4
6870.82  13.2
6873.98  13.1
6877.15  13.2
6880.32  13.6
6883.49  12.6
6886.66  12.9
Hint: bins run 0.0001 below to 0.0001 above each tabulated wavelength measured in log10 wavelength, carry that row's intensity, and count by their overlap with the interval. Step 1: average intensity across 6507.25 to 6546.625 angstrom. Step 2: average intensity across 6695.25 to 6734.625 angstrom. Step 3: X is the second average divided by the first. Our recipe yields 2.22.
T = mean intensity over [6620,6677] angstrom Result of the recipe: 14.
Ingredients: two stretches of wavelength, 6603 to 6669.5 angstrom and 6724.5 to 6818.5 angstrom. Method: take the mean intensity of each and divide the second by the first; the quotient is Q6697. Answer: 1.28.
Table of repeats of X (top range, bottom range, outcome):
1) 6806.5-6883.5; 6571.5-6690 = 0.60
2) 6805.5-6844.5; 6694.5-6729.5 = 0.41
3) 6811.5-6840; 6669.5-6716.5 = 0.66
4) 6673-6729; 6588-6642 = 1.83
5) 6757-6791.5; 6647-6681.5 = 0.89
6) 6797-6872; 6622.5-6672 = 0.97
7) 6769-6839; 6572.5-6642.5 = 0.50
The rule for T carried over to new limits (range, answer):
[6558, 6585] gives 225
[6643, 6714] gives 15.5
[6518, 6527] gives 15.2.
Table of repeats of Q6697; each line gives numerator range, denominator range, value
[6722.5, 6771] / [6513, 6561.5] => 0.41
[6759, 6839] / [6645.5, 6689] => 0.90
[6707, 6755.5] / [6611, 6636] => 2.38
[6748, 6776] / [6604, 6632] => 0.97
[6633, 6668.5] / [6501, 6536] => 0.95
